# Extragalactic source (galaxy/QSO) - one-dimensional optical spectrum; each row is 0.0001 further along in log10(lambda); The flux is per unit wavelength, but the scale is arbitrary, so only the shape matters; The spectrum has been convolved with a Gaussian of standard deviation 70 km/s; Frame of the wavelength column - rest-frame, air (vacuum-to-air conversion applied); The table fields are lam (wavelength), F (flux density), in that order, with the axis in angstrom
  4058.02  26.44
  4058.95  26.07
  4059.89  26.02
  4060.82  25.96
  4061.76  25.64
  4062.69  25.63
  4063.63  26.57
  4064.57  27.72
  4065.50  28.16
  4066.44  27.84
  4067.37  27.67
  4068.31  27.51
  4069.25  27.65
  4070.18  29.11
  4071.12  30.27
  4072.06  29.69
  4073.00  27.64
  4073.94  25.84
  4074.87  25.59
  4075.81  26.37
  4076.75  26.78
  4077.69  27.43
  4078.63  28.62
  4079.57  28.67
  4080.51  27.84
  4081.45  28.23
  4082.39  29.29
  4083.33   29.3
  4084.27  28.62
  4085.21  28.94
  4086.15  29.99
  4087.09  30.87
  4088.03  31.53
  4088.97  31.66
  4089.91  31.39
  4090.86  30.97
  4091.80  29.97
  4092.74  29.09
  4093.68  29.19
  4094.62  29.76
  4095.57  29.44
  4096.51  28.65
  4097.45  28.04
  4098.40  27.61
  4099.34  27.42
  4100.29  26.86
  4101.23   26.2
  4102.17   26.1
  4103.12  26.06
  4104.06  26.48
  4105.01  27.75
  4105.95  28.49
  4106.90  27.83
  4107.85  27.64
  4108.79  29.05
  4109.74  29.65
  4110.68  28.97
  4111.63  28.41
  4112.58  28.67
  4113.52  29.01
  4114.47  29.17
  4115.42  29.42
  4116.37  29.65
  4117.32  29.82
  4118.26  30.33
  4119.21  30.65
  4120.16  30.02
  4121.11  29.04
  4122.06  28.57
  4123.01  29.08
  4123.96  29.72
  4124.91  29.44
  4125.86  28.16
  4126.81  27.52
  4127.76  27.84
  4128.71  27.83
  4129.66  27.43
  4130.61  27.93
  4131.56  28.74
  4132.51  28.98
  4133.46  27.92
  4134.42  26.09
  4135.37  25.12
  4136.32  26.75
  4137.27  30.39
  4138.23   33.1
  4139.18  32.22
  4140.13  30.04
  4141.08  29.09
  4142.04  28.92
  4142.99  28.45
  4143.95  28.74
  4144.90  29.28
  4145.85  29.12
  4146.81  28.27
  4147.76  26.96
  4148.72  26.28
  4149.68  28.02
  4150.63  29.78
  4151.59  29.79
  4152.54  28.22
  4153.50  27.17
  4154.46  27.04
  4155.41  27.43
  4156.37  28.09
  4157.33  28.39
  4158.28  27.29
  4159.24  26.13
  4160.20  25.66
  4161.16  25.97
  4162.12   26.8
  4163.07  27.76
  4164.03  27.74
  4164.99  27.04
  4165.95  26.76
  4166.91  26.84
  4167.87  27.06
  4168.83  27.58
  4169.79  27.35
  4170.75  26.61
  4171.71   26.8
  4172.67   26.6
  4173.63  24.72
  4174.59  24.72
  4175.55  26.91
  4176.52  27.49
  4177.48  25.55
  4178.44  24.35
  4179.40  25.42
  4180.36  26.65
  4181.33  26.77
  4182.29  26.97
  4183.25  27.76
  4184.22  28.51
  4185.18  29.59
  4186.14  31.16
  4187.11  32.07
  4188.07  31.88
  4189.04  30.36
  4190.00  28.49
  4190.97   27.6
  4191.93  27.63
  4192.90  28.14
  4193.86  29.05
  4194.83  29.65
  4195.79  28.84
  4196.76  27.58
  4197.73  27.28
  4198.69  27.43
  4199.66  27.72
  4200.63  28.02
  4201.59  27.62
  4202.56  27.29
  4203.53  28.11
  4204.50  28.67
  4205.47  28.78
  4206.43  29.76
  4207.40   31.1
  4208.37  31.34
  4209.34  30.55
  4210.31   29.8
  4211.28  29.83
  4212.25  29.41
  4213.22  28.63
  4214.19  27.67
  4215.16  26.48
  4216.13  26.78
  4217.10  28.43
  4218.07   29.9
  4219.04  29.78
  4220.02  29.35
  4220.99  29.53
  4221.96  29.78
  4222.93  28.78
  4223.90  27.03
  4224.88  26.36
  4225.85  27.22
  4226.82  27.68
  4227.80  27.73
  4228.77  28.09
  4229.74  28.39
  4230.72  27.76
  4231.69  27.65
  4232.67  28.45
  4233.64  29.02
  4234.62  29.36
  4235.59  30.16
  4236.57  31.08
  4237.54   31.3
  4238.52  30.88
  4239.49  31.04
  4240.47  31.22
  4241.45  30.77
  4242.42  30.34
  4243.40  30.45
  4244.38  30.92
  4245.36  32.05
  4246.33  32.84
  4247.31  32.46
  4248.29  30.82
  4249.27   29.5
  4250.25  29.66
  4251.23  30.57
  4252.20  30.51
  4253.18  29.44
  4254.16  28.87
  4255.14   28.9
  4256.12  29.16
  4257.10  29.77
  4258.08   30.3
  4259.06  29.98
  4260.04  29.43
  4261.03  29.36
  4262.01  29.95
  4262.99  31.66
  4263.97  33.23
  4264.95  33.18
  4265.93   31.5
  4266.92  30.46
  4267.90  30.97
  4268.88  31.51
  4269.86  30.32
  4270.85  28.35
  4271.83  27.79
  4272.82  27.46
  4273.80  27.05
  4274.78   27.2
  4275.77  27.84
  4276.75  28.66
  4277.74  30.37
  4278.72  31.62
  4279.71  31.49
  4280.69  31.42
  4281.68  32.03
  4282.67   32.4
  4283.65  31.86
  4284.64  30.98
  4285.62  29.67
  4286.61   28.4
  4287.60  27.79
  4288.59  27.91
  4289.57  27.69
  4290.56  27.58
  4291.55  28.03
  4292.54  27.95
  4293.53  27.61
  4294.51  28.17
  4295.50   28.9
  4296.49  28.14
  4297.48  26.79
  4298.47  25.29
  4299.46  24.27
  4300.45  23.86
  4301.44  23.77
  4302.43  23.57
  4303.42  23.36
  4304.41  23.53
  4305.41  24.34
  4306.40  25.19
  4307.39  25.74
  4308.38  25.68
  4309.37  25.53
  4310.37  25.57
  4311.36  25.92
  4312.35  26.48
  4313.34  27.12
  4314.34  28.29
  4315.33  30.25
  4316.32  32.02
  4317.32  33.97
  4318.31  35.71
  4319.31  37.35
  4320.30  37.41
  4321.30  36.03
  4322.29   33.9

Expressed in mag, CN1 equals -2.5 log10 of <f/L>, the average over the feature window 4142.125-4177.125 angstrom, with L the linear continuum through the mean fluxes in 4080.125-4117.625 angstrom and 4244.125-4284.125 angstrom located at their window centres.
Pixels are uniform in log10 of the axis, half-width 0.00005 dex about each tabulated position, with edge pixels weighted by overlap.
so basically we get 0.08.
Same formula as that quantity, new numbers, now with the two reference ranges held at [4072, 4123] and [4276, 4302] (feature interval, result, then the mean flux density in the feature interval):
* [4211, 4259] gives -0.03 mag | 29.4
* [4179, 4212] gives -0.01 mag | 28.8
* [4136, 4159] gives 0.00 mag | 28.7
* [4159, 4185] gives 0.08 mag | 26.6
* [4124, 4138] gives 0.02 mag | 28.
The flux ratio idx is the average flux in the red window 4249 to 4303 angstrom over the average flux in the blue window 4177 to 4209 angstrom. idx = 1.02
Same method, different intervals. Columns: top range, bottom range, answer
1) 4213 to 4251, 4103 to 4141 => 1.02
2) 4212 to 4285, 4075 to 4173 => 1.05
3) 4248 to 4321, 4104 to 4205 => 1.03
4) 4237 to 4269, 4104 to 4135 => 1.07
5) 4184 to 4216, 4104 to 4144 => 1.00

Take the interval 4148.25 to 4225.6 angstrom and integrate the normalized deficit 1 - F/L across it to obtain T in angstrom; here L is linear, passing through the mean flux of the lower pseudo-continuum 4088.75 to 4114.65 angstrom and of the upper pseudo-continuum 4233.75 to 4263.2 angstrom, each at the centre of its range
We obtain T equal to 4.2 angstrom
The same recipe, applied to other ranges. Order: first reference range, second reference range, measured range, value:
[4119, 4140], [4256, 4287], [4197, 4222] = 0.7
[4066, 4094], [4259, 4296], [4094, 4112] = 0.6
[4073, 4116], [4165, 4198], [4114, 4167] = -0.6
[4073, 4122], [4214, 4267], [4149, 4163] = 0.7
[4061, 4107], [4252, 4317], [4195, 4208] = 0.0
